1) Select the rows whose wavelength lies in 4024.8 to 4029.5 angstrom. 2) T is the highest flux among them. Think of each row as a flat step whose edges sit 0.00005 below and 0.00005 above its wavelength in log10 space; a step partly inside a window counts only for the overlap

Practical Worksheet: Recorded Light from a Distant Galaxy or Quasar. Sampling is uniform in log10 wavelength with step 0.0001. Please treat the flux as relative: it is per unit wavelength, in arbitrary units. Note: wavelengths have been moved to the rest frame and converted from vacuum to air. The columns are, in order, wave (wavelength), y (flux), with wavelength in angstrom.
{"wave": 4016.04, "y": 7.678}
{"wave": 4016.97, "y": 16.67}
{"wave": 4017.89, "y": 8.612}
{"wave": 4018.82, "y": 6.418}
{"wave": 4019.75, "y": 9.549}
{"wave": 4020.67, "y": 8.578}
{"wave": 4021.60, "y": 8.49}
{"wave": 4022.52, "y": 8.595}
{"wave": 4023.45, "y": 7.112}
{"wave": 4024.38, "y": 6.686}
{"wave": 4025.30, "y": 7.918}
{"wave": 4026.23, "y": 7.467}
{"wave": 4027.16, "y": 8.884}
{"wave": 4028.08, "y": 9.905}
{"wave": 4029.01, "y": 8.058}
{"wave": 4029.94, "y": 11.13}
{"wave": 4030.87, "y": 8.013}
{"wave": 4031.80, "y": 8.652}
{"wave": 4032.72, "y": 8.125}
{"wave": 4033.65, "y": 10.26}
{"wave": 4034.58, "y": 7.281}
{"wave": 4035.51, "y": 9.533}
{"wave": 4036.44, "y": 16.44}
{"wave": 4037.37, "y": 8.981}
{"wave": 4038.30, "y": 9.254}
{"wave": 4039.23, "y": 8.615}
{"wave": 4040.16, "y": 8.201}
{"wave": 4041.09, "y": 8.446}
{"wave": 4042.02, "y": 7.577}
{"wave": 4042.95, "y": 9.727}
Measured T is 9.905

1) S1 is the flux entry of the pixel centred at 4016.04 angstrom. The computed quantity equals 7.678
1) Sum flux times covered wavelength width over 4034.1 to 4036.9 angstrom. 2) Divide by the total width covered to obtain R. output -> 11.1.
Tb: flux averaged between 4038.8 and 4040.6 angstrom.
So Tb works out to 8.41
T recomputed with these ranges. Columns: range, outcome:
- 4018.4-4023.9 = 9.549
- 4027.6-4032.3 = 11.13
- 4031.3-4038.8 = 16.44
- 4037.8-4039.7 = 9.254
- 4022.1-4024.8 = 8.595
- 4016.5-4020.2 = 16.67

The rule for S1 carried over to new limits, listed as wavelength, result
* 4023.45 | 7.112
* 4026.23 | 7.467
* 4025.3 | 7.918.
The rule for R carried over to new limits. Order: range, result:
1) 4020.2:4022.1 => 8.58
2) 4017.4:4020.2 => 8.27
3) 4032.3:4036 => 8.85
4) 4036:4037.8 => 12.7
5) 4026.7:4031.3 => 9.21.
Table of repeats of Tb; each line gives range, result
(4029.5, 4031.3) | 9.57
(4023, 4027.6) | 7.6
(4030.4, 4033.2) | 8.29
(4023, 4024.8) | 6.89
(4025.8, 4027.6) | 8.17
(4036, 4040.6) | 10.3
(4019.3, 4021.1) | 9.1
